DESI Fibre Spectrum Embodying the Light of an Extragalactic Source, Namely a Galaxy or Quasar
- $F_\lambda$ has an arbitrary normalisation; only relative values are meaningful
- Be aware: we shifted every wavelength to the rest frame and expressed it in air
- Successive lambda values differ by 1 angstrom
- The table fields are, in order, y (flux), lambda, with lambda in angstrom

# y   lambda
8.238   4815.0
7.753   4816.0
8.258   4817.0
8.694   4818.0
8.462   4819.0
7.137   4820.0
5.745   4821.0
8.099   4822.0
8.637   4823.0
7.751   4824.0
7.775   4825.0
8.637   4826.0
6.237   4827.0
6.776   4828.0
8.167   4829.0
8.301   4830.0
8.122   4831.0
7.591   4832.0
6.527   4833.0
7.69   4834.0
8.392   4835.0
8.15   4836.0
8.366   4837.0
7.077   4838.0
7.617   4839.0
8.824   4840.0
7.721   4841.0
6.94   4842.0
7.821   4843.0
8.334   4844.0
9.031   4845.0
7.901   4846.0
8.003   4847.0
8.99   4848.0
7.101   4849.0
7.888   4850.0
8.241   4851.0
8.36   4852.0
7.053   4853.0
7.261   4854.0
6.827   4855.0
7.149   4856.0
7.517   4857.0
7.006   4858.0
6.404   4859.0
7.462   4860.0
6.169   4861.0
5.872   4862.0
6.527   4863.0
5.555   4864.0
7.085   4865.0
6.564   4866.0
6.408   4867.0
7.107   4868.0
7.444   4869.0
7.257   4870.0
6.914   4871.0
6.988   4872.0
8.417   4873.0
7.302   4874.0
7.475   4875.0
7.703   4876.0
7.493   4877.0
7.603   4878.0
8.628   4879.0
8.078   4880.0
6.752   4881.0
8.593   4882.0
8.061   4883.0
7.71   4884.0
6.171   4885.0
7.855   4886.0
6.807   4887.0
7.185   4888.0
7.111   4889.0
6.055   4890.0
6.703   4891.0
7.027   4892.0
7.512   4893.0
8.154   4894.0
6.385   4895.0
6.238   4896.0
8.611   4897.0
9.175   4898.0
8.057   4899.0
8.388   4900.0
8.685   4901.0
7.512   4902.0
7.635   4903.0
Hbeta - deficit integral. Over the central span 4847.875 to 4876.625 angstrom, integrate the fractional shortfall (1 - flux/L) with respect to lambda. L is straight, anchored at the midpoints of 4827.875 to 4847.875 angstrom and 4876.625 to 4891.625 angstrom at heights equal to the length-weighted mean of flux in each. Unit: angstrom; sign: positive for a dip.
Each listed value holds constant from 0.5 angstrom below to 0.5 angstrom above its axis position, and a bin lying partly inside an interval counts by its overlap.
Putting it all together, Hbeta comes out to 1.8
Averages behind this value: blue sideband 7.91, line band 7.15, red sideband 7.38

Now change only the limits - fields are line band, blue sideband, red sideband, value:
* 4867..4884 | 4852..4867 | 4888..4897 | -1.69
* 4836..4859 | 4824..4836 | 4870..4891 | -0.49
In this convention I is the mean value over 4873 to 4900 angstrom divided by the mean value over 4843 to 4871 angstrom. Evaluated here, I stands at 1.0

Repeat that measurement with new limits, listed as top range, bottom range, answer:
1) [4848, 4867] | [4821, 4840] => 0.91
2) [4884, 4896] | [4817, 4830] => 0.91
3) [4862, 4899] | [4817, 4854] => 0.93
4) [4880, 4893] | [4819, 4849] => 0.92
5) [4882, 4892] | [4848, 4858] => 0.95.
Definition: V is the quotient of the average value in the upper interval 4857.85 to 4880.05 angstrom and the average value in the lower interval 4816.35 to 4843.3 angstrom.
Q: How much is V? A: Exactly 0.91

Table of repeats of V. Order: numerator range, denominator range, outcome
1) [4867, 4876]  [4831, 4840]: 0.94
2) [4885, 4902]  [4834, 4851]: 0.93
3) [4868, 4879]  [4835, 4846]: 0.94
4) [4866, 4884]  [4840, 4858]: 0.97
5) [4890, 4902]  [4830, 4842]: 0.98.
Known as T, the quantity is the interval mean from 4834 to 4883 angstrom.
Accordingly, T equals 7.49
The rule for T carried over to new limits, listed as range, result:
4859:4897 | 7.15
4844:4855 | 7.95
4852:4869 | 6.82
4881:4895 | 7.25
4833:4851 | 7.96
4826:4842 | 7.71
